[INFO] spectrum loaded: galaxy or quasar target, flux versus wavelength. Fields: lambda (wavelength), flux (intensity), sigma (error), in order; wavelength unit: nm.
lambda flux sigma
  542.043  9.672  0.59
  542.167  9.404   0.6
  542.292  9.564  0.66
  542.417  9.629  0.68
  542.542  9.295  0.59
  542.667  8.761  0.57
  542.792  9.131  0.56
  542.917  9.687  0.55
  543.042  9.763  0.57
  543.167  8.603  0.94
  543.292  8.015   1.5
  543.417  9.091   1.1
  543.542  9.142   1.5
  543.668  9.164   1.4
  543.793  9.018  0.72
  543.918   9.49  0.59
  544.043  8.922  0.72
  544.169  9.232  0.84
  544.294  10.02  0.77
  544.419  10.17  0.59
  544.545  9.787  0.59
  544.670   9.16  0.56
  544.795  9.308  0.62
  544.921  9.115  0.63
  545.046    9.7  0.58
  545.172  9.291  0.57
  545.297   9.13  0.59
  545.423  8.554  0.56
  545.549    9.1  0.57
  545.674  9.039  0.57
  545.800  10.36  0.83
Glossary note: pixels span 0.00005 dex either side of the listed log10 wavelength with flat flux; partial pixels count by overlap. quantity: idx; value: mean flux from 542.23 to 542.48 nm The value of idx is 9.59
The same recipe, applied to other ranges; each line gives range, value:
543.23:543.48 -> 8.56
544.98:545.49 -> 9.16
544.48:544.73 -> 9.47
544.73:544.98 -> 9.21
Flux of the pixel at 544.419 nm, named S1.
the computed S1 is 10.17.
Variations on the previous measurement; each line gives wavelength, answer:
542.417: 9.629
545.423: 8.554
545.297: 9.13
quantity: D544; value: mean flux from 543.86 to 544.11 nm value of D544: 9.18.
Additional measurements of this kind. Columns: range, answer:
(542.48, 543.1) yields 9.32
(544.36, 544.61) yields 9.96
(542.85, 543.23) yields 9.35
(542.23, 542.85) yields 9.27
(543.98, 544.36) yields 9.4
